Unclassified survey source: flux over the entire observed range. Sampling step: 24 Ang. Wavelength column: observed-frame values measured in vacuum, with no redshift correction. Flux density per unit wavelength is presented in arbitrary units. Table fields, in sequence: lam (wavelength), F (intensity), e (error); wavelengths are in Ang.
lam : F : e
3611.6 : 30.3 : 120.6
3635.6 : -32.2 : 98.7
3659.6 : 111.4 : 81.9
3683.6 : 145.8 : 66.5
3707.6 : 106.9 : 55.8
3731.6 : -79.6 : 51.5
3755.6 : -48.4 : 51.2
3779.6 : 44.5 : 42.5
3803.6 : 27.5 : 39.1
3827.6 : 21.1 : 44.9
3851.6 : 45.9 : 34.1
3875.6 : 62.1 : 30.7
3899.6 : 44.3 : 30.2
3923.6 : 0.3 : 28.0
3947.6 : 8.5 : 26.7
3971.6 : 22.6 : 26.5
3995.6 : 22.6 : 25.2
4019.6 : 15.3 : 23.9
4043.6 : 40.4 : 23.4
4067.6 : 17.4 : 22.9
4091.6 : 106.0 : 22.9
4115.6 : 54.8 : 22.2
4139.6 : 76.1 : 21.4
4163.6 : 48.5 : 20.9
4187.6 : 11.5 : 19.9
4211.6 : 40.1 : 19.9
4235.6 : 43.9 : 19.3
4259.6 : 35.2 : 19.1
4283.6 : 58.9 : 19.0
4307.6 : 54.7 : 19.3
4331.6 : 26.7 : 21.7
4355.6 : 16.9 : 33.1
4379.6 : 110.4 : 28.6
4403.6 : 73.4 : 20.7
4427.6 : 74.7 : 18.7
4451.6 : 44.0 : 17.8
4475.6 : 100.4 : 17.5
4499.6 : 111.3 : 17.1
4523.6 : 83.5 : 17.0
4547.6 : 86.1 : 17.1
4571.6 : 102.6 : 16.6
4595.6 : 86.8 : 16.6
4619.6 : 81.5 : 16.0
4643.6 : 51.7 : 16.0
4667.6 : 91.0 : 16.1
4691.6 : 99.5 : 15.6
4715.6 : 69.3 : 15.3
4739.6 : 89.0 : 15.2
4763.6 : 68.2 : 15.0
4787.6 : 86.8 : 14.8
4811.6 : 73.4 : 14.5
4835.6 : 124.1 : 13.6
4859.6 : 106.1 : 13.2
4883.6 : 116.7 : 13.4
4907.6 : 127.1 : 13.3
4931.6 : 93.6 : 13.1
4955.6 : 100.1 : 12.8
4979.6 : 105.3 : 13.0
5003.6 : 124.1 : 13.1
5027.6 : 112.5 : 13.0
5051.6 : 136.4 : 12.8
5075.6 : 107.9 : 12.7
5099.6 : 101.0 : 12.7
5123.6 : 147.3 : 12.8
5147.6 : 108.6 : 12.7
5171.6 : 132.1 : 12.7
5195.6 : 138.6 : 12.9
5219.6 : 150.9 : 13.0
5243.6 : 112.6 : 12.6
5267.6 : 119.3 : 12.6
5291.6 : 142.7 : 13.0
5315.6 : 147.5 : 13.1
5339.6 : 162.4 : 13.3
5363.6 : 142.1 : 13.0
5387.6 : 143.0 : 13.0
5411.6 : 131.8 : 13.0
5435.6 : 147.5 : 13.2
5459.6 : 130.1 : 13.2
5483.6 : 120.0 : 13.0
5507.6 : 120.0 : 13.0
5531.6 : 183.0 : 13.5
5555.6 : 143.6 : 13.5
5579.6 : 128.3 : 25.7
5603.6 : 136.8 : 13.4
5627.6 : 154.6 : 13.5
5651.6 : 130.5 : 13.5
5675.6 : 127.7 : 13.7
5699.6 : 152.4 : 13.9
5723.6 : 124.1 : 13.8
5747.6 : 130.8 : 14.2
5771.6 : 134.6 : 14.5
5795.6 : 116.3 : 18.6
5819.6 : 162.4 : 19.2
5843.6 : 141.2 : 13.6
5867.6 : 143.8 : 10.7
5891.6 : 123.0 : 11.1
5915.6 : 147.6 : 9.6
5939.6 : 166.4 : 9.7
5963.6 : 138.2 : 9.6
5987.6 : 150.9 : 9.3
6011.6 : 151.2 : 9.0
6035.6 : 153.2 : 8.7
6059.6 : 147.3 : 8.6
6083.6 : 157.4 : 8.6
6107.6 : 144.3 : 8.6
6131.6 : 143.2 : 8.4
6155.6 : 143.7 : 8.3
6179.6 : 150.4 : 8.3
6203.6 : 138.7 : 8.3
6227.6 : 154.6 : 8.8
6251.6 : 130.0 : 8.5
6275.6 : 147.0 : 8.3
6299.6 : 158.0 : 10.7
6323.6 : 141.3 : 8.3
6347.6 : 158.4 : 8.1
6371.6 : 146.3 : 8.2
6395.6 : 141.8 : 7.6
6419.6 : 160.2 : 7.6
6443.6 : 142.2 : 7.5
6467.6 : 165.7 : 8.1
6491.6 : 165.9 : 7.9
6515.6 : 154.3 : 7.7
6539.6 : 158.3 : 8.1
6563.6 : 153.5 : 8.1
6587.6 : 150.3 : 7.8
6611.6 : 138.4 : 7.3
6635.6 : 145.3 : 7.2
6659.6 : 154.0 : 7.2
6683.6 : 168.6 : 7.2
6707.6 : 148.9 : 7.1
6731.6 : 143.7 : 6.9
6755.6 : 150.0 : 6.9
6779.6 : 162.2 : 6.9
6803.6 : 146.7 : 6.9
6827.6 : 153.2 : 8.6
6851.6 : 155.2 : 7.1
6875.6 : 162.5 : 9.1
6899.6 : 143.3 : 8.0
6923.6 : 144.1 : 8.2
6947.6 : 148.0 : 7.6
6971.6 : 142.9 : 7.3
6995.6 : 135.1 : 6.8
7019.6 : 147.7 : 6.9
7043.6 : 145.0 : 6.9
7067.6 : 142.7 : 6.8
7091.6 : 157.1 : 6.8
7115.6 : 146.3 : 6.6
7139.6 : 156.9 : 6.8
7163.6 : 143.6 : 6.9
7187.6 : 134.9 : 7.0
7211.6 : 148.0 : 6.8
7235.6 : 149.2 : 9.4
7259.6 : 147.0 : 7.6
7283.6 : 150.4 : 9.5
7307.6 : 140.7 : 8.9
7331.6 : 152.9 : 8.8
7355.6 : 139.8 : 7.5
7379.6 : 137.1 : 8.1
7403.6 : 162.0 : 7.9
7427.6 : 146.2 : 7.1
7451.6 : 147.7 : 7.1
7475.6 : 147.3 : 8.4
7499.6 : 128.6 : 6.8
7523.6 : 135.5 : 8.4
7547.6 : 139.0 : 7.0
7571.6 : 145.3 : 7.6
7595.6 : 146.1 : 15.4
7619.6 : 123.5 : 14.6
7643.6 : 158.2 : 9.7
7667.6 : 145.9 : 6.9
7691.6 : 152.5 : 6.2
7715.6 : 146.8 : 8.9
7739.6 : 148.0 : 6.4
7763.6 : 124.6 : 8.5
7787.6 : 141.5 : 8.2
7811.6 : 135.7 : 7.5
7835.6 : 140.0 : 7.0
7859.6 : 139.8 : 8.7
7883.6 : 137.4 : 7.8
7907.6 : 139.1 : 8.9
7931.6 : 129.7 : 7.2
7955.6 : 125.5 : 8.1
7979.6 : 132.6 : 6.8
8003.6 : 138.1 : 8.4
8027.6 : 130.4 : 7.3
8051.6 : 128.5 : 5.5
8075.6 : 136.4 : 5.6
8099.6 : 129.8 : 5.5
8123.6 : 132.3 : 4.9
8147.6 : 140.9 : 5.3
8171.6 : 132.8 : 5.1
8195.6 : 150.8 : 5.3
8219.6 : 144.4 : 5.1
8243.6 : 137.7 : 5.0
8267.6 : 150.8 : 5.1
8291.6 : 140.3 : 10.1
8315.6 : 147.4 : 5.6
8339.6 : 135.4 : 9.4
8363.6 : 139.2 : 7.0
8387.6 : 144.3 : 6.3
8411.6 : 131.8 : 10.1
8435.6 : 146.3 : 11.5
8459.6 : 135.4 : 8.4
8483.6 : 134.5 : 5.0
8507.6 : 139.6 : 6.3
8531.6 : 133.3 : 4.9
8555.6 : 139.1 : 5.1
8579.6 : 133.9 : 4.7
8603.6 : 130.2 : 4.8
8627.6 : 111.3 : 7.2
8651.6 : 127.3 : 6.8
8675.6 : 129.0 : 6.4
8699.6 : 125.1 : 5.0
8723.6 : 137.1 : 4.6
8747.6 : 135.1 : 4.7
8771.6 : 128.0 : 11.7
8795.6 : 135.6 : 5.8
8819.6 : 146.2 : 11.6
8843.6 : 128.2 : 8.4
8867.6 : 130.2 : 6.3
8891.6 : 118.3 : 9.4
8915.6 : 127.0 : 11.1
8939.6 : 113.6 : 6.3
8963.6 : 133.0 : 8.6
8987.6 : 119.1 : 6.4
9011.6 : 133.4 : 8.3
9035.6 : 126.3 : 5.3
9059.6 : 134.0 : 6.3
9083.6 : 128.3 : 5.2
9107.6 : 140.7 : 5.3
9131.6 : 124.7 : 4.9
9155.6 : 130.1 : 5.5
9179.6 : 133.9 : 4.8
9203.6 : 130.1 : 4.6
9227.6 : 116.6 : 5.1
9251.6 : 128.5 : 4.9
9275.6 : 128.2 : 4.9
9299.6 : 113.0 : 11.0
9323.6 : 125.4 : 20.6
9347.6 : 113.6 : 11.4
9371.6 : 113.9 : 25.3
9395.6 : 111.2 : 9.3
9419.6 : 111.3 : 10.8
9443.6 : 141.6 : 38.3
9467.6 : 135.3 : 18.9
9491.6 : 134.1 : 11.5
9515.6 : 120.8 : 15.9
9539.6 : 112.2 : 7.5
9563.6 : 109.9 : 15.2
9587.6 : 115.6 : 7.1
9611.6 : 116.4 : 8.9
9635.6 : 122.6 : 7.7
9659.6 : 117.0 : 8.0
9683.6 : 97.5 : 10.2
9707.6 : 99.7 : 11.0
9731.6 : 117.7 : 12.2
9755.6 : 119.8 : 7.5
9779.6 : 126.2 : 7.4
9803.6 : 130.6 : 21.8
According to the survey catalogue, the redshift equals 0.119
